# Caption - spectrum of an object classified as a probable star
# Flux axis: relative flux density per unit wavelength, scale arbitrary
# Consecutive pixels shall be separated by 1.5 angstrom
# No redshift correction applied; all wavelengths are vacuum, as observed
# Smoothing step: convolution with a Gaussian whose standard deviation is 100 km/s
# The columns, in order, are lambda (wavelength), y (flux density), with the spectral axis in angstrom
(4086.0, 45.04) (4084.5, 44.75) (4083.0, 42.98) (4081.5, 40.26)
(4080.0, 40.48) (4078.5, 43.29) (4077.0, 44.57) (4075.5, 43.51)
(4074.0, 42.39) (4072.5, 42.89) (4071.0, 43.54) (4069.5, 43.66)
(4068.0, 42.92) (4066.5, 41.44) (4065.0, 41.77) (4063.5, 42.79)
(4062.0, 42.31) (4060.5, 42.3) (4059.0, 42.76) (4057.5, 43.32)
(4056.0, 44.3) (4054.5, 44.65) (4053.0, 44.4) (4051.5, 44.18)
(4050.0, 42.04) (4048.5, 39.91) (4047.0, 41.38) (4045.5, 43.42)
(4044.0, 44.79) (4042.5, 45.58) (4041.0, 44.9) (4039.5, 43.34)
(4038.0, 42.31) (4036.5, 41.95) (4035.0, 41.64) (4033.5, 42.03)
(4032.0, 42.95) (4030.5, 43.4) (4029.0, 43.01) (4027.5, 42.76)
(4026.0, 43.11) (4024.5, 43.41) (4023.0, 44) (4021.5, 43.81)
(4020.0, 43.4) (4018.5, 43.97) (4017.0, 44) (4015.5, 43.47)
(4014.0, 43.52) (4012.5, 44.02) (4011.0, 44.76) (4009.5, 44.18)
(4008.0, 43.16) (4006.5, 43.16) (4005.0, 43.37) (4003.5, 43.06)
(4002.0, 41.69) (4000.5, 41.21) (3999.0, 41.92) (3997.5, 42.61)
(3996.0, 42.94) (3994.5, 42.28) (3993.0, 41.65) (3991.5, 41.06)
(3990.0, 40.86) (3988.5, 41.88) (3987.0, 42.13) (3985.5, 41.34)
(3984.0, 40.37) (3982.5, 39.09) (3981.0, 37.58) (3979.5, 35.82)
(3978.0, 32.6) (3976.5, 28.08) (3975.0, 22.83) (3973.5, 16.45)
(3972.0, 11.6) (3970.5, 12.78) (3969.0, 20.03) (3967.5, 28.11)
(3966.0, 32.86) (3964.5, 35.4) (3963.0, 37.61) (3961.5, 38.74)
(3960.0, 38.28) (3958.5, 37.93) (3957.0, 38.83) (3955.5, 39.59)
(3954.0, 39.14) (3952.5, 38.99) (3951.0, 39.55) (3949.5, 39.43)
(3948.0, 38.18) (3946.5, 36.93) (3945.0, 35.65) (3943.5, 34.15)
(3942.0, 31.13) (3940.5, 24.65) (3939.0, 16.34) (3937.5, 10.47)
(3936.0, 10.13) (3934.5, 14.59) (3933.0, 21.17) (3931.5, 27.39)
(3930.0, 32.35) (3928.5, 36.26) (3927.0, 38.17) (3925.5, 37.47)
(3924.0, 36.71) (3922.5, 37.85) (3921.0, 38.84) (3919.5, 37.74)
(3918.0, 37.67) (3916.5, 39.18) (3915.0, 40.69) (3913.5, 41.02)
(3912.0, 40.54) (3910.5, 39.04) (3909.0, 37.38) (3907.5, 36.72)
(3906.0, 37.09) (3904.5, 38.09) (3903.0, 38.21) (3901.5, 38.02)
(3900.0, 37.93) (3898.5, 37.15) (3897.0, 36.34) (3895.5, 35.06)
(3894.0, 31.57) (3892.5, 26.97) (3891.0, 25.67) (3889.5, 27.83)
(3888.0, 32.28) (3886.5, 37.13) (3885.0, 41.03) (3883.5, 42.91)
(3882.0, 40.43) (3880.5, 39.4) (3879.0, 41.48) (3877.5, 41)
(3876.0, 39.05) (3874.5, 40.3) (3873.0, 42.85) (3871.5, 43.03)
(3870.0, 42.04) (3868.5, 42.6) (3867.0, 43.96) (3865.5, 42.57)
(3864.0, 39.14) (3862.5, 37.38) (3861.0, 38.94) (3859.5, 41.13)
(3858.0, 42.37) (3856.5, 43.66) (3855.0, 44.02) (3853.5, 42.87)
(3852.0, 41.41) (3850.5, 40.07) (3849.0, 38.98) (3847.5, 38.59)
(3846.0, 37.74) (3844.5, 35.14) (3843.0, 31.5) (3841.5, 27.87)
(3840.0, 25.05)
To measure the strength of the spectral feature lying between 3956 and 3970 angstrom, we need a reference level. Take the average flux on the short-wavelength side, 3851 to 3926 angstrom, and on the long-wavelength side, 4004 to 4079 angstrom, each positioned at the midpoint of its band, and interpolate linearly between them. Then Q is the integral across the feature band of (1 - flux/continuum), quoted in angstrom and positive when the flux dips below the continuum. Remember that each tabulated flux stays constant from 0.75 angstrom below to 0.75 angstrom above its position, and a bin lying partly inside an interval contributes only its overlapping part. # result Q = 2.39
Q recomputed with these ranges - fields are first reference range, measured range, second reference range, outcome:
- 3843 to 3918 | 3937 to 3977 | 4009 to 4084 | 9.9 angstrom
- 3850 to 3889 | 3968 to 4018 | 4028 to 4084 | 5.7 angstrom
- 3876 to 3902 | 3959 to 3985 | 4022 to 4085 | 6.2 angstrom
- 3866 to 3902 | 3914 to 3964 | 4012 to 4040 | 8.1 angstrom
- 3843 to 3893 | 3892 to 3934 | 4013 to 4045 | 4.4 angstrom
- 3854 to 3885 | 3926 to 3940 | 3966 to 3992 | 4.9 angstrom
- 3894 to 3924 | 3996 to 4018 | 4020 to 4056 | -0.6 angstrom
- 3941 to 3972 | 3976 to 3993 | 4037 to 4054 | -0.7 angstrom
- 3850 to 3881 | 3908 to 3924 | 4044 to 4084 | 1.1 angstrom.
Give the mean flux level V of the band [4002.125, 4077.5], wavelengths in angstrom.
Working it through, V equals 43.2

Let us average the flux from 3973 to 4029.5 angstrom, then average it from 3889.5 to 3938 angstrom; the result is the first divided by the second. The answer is 1.21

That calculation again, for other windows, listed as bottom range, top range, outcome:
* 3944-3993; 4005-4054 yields 1.26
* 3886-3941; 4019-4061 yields 1.32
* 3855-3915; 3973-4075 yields 1.08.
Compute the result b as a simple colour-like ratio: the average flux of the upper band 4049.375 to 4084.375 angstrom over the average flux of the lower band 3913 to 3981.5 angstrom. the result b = 1.36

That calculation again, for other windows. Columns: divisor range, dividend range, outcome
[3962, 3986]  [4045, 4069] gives 1.45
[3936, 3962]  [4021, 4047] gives 1.30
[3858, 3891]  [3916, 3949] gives 0.77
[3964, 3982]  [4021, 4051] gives 1.64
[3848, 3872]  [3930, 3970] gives 0.74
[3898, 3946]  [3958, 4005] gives 1.07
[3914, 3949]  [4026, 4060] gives 1.38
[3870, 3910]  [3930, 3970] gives 0.83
